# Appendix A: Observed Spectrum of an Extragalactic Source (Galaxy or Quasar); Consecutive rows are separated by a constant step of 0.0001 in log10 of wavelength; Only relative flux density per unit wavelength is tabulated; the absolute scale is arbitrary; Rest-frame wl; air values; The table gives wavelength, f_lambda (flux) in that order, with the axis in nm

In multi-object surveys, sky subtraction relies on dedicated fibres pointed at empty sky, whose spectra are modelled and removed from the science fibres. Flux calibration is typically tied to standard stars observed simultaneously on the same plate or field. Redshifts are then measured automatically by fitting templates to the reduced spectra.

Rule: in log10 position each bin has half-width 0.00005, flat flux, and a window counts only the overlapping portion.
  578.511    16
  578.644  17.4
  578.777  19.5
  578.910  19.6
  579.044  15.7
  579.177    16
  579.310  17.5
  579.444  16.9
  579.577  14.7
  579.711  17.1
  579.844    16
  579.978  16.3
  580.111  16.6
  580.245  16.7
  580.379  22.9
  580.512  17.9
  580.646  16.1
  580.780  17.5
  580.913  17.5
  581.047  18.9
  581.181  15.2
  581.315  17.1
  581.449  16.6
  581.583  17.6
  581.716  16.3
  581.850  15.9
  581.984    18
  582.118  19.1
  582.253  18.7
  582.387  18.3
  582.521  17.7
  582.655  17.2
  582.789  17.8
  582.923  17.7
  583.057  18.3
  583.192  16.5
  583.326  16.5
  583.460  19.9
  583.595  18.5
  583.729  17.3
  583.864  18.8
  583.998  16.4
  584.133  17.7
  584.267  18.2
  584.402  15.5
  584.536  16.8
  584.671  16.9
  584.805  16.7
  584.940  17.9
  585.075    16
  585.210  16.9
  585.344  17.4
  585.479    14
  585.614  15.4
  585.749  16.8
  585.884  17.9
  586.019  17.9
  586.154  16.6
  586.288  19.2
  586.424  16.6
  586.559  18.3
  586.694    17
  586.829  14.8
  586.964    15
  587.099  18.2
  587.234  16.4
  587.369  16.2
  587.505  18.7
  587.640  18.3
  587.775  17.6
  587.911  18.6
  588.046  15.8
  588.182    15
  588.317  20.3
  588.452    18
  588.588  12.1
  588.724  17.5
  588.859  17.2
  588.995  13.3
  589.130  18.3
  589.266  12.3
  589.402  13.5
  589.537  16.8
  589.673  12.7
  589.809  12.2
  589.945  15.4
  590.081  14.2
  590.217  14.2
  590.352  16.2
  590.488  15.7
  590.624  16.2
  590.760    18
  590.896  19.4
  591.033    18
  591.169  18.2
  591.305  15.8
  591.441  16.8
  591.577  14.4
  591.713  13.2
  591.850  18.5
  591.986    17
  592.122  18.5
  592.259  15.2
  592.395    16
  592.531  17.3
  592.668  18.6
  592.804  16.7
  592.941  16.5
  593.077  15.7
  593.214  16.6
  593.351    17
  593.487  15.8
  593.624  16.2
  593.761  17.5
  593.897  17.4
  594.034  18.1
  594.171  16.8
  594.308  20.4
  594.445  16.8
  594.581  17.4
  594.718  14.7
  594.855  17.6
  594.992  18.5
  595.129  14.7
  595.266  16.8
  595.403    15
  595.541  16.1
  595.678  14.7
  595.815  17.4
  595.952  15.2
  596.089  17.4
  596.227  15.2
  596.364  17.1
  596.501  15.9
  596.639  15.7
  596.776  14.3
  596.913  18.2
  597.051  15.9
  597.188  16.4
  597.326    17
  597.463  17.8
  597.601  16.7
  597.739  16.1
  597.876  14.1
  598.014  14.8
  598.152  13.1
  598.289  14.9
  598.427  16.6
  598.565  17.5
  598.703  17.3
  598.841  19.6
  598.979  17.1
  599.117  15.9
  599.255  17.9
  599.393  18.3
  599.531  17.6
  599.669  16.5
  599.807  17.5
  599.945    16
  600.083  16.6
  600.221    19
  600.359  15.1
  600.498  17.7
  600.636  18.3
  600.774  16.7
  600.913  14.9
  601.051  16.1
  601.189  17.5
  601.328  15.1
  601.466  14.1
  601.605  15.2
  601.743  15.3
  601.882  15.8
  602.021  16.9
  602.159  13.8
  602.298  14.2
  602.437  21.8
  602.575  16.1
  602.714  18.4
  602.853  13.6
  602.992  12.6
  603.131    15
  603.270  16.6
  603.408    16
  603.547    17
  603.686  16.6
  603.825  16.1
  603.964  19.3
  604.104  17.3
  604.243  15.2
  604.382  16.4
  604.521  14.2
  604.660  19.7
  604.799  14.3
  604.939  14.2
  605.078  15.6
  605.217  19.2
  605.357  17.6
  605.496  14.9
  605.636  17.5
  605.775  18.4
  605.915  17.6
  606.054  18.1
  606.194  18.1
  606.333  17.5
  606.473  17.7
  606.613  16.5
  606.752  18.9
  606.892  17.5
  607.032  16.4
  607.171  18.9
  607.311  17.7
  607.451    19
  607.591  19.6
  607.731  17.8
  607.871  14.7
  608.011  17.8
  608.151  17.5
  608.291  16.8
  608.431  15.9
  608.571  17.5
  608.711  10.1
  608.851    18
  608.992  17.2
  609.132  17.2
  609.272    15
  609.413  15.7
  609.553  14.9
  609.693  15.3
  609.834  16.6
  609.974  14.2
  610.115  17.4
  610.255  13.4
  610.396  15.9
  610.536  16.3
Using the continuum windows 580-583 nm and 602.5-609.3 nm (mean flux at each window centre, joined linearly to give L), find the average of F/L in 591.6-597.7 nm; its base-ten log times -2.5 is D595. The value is 0.03 mag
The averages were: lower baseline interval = 17.6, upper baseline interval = 16.8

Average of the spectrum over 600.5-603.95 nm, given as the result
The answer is 16.1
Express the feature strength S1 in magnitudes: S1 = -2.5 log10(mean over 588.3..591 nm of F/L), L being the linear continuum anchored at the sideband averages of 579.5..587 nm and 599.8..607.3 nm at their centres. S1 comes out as 0.09 mag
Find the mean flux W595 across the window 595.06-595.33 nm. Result 15.7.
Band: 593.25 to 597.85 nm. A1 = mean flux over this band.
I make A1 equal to 16.6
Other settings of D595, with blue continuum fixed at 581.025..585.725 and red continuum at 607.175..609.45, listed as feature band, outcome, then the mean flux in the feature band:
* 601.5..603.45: 0.07 mag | 15.8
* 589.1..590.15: 0.20 mag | 14.3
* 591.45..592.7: 0.04 mag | 16.5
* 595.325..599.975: 0.04 mag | 16.4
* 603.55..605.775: 0.02 mag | 16.6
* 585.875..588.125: 0.00 mag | 17.2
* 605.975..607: -0.06 mag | 17.7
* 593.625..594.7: -0.03 mag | 17.5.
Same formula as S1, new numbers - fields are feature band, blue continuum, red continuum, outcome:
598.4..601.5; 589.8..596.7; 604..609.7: -0.02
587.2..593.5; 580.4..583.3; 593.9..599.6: 0.04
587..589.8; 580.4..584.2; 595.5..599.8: 0.06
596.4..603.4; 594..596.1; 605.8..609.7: 0.03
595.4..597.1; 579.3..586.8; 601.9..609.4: 0.06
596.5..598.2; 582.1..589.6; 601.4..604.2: 0.03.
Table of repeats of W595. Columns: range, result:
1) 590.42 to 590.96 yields 17.3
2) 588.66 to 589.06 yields 16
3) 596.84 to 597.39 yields 16.8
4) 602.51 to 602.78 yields 17.2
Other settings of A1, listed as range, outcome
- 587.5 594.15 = 16.4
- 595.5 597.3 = 16.1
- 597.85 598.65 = 15.3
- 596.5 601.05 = 16.6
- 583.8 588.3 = 17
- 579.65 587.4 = 17.2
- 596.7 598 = 16.2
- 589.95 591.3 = 16.6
